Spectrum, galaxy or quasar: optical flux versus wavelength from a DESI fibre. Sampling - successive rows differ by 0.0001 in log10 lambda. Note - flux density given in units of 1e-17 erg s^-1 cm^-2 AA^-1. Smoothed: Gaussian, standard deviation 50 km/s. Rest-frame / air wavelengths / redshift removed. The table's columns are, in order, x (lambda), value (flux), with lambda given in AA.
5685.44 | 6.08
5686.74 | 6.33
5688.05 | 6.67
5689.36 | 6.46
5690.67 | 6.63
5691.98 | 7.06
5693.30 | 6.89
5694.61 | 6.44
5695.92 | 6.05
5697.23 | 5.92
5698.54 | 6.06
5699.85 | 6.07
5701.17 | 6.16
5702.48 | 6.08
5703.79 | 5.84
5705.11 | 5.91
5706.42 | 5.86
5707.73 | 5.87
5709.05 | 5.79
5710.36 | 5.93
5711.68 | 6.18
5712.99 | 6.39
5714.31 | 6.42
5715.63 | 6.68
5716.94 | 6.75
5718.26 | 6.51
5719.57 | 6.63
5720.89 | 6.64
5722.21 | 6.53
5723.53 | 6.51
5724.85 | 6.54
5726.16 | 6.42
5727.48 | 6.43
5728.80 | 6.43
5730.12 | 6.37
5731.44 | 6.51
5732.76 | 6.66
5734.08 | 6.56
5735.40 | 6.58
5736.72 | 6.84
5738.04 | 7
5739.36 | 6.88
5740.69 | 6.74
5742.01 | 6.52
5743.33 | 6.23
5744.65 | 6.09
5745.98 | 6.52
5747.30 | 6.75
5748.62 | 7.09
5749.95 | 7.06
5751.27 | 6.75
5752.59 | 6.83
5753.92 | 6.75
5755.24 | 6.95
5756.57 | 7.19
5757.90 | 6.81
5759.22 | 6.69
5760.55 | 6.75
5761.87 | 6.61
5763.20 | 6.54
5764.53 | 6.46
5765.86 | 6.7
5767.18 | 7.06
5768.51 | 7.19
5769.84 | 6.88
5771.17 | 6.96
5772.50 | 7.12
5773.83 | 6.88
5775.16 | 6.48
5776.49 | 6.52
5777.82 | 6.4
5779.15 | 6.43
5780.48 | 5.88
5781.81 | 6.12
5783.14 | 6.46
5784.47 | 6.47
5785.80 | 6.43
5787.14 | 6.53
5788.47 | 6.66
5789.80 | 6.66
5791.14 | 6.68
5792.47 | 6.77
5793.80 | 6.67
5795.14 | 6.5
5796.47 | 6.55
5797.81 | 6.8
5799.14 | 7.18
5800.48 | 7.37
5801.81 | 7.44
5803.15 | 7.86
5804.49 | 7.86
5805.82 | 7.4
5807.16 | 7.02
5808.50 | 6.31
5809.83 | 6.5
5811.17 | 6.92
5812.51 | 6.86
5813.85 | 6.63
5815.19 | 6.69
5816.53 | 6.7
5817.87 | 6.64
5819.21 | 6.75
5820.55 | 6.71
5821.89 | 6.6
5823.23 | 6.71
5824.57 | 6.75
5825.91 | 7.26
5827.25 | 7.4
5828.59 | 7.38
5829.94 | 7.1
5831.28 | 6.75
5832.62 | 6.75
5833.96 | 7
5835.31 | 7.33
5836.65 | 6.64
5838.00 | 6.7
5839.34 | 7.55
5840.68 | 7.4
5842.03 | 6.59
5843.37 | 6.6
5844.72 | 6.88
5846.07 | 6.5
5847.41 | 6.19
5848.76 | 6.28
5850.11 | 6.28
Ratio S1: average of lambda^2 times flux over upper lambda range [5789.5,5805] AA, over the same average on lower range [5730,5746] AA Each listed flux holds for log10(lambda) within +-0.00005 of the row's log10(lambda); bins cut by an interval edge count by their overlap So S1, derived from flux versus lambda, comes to 1.1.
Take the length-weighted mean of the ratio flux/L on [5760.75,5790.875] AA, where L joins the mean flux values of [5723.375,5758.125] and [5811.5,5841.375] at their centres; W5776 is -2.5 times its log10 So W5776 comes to 0.03 mag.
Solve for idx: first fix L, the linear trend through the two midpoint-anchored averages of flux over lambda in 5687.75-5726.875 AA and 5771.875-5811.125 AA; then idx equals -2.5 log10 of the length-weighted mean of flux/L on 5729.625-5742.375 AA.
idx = -0.033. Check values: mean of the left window 6.33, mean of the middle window 6.67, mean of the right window 6.76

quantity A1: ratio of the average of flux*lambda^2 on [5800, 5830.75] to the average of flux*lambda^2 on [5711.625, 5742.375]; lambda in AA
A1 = 1.10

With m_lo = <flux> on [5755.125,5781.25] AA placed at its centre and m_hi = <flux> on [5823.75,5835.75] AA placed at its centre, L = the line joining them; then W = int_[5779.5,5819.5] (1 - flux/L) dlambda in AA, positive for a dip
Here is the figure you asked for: 0.7 AA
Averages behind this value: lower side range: 6.72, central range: 6.77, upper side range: 7.07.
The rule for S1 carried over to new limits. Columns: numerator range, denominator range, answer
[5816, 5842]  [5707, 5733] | 1.13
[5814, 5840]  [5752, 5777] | 1.04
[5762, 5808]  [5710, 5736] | 1.07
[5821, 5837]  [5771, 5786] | 1.09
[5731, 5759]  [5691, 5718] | 1.10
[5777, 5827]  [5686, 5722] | 1.11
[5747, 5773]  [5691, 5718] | 1.12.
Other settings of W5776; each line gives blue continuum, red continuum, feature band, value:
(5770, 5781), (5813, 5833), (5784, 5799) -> 0.01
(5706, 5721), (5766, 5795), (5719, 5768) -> -0.04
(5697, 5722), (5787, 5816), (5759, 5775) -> -0.03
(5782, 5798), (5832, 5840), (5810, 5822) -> 0.02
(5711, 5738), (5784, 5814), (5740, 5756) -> -0.01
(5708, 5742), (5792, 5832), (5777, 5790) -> 0.07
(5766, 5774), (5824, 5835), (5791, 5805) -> -0.01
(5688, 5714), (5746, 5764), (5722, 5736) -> 0.00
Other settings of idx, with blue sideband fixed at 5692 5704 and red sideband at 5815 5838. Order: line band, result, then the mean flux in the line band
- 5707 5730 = -0.01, 6.39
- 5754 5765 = -0.03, 6.75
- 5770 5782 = 0.01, 6.56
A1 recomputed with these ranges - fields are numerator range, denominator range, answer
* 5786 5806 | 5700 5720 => 1.16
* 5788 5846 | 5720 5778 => 1.06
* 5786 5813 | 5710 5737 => 1.09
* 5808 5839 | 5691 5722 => 1.14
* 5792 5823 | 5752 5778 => 1.03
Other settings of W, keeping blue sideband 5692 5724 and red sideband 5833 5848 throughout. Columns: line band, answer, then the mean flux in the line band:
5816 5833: -0.3 AA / 6.89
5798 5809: -1.0 AA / 7.3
